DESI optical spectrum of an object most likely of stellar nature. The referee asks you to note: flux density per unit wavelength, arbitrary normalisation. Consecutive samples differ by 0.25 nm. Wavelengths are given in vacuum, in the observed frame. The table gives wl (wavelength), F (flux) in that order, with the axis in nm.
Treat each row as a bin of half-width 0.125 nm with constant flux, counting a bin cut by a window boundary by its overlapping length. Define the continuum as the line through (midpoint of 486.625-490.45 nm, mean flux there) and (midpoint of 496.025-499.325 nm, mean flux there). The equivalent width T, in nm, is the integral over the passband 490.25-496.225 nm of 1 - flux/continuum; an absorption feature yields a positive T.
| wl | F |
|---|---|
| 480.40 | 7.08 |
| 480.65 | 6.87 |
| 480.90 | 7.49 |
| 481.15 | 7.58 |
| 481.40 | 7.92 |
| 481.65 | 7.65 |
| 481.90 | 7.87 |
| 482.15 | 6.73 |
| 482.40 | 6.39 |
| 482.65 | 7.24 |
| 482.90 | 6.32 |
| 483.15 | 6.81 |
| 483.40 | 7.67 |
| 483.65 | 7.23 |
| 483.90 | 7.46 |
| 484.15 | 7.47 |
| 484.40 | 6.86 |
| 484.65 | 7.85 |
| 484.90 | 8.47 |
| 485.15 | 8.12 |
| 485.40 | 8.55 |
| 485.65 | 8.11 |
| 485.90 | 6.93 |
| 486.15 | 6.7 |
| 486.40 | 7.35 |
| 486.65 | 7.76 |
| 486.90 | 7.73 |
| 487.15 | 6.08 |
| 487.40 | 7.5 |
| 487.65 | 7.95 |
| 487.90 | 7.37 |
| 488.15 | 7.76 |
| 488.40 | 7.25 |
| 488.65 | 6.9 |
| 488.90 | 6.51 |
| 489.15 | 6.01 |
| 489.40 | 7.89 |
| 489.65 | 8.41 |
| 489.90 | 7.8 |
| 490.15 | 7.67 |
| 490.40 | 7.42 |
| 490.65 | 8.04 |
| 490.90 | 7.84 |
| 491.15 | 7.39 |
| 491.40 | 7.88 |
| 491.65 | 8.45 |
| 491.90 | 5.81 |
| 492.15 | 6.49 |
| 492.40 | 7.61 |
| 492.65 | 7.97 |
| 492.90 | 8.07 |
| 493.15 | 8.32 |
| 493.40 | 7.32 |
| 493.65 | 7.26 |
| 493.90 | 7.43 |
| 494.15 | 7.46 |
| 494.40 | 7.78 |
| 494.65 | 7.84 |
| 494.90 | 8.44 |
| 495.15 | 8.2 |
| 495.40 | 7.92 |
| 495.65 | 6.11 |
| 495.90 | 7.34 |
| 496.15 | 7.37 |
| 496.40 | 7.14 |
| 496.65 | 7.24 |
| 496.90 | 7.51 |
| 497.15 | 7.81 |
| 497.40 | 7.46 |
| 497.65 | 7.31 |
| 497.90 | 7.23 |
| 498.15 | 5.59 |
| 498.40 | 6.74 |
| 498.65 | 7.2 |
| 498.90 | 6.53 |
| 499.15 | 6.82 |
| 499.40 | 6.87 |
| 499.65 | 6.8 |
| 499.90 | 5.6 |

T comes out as -0.30 nm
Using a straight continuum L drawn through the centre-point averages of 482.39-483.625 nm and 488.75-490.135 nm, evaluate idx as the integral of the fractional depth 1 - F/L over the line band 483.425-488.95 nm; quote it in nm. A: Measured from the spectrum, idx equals -0.25 nm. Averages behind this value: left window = 6.96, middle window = 7.47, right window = 7.34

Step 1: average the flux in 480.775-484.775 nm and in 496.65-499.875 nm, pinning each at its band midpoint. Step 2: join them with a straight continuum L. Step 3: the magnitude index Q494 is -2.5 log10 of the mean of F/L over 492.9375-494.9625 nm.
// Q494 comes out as -0.100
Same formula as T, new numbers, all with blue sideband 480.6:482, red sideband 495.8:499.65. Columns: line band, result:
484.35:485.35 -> -0.06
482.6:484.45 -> 0.09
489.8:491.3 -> -0.08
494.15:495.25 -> -0.13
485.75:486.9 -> 0.03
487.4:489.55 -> 0.04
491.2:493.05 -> -0.06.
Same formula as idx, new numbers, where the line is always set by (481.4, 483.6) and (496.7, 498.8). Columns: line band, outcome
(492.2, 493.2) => -0.10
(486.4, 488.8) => -0.08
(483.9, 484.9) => -0.06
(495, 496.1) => -0.05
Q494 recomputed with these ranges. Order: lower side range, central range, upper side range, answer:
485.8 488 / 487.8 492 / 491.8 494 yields -0.02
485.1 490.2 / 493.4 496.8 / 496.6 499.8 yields -0.06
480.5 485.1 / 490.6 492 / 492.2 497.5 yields -0.01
